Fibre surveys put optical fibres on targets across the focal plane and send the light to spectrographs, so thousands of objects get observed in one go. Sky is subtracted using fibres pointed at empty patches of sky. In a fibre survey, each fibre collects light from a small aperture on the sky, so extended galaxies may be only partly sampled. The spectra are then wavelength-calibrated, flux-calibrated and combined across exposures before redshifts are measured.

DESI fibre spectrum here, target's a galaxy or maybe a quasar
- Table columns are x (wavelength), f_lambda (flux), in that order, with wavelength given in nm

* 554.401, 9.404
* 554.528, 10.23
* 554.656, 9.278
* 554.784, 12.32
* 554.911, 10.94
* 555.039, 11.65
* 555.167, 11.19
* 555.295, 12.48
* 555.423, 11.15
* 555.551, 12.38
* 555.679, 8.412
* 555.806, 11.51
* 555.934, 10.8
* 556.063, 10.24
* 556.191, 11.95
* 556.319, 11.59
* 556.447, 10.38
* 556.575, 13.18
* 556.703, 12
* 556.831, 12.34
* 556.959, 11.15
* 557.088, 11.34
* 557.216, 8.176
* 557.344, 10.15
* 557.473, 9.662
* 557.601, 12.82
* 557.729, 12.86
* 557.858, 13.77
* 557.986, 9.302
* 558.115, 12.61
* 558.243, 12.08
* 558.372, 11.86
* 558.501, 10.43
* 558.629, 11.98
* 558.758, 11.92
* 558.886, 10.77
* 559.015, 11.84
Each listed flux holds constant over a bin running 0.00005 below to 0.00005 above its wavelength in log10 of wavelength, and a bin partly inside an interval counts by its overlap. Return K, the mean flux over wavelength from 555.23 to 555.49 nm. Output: 11.8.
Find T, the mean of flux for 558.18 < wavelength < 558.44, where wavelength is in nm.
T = 11.9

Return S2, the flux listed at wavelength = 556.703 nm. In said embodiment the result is 12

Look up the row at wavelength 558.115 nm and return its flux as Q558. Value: 12.61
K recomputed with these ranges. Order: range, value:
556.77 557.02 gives 11.8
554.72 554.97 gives 11.7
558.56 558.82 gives 11.9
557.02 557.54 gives 9.85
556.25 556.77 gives 11.8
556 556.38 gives 11.3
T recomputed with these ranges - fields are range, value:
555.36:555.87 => 10.9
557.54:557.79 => 12.9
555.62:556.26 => 10.6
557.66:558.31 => 12.1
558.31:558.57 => 11.2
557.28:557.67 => 10.9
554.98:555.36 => 11.8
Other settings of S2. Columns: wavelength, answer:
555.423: 11.15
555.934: 10.8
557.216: 8.176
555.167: 11.19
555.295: 12.48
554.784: 12.32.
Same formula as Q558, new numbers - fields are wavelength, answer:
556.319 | 11.59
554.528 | 10.23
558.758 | 11.92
